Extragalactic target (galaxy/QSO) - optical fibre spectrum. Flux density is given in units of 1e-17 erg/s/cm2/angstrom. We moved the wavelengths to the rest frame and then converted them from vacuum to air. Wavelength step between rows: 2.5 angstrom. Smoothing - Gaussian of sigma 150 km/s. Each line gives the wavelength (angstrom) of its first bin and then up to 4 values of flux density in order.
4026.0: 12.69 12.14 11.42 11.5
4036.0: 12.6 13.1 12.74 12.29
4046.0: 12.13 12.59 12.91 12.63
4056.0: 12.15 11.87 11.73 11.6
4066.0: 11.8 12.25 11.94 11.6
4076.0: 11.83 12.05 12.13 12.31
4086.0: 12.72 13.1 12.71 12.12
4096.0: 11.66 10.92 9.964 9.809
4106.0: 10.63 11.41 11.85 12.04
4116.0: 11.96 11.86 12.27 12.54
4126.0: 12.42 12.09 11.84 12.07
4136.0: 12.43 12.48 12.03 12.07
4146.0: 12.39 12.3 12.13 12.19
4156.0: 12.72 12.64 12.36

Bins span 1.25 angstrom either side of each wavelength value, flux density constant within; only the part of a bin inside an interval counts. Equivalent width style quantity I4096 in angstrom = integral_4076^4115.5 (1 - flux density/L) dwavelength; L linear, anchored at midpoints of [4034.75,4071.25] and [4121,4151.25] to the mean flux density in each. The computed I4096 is 1.8 angstrom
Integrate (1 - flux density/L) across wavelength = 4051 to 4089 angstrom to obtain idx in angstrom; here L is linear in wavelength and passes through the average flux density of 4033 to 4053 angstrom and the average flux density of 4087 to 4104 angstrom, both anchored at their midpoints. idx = -0.3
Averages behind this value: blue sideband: 12.5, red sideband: 11.6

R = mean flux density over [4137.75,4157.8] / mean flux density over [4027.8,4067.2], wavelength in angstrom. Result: 1.01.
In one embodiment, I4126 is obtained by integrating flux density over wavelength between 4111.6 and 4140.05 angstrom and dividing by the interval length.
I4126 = 12.2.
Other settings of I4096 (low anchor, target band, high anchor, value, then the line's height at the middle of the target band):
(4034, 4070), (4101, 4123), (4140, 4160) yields 1.57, 12.3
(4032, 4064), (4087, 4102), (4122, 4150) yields 0.59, 12.3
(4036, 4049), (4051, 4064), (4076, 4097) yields 0.40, 12.5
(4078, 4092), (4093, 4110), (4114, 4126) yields 2.02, 12.4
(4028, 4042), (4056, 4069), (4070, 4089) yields 0.37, 12.2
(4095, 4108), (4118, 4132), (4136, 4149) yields -0.76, 11.6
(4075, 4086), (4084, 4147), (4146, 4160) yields 1.92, 12.3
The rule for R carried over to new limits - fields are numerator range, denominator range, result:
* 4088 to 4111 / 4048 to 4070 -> 0.93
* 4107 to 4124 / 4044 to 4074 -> 0.99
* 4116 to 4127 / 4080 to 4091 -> 0.97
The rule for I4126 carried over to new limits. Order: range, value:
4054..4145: 11.9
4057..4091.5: 12.1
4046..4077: 12.1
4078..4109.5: 11.6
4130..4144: 12.2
